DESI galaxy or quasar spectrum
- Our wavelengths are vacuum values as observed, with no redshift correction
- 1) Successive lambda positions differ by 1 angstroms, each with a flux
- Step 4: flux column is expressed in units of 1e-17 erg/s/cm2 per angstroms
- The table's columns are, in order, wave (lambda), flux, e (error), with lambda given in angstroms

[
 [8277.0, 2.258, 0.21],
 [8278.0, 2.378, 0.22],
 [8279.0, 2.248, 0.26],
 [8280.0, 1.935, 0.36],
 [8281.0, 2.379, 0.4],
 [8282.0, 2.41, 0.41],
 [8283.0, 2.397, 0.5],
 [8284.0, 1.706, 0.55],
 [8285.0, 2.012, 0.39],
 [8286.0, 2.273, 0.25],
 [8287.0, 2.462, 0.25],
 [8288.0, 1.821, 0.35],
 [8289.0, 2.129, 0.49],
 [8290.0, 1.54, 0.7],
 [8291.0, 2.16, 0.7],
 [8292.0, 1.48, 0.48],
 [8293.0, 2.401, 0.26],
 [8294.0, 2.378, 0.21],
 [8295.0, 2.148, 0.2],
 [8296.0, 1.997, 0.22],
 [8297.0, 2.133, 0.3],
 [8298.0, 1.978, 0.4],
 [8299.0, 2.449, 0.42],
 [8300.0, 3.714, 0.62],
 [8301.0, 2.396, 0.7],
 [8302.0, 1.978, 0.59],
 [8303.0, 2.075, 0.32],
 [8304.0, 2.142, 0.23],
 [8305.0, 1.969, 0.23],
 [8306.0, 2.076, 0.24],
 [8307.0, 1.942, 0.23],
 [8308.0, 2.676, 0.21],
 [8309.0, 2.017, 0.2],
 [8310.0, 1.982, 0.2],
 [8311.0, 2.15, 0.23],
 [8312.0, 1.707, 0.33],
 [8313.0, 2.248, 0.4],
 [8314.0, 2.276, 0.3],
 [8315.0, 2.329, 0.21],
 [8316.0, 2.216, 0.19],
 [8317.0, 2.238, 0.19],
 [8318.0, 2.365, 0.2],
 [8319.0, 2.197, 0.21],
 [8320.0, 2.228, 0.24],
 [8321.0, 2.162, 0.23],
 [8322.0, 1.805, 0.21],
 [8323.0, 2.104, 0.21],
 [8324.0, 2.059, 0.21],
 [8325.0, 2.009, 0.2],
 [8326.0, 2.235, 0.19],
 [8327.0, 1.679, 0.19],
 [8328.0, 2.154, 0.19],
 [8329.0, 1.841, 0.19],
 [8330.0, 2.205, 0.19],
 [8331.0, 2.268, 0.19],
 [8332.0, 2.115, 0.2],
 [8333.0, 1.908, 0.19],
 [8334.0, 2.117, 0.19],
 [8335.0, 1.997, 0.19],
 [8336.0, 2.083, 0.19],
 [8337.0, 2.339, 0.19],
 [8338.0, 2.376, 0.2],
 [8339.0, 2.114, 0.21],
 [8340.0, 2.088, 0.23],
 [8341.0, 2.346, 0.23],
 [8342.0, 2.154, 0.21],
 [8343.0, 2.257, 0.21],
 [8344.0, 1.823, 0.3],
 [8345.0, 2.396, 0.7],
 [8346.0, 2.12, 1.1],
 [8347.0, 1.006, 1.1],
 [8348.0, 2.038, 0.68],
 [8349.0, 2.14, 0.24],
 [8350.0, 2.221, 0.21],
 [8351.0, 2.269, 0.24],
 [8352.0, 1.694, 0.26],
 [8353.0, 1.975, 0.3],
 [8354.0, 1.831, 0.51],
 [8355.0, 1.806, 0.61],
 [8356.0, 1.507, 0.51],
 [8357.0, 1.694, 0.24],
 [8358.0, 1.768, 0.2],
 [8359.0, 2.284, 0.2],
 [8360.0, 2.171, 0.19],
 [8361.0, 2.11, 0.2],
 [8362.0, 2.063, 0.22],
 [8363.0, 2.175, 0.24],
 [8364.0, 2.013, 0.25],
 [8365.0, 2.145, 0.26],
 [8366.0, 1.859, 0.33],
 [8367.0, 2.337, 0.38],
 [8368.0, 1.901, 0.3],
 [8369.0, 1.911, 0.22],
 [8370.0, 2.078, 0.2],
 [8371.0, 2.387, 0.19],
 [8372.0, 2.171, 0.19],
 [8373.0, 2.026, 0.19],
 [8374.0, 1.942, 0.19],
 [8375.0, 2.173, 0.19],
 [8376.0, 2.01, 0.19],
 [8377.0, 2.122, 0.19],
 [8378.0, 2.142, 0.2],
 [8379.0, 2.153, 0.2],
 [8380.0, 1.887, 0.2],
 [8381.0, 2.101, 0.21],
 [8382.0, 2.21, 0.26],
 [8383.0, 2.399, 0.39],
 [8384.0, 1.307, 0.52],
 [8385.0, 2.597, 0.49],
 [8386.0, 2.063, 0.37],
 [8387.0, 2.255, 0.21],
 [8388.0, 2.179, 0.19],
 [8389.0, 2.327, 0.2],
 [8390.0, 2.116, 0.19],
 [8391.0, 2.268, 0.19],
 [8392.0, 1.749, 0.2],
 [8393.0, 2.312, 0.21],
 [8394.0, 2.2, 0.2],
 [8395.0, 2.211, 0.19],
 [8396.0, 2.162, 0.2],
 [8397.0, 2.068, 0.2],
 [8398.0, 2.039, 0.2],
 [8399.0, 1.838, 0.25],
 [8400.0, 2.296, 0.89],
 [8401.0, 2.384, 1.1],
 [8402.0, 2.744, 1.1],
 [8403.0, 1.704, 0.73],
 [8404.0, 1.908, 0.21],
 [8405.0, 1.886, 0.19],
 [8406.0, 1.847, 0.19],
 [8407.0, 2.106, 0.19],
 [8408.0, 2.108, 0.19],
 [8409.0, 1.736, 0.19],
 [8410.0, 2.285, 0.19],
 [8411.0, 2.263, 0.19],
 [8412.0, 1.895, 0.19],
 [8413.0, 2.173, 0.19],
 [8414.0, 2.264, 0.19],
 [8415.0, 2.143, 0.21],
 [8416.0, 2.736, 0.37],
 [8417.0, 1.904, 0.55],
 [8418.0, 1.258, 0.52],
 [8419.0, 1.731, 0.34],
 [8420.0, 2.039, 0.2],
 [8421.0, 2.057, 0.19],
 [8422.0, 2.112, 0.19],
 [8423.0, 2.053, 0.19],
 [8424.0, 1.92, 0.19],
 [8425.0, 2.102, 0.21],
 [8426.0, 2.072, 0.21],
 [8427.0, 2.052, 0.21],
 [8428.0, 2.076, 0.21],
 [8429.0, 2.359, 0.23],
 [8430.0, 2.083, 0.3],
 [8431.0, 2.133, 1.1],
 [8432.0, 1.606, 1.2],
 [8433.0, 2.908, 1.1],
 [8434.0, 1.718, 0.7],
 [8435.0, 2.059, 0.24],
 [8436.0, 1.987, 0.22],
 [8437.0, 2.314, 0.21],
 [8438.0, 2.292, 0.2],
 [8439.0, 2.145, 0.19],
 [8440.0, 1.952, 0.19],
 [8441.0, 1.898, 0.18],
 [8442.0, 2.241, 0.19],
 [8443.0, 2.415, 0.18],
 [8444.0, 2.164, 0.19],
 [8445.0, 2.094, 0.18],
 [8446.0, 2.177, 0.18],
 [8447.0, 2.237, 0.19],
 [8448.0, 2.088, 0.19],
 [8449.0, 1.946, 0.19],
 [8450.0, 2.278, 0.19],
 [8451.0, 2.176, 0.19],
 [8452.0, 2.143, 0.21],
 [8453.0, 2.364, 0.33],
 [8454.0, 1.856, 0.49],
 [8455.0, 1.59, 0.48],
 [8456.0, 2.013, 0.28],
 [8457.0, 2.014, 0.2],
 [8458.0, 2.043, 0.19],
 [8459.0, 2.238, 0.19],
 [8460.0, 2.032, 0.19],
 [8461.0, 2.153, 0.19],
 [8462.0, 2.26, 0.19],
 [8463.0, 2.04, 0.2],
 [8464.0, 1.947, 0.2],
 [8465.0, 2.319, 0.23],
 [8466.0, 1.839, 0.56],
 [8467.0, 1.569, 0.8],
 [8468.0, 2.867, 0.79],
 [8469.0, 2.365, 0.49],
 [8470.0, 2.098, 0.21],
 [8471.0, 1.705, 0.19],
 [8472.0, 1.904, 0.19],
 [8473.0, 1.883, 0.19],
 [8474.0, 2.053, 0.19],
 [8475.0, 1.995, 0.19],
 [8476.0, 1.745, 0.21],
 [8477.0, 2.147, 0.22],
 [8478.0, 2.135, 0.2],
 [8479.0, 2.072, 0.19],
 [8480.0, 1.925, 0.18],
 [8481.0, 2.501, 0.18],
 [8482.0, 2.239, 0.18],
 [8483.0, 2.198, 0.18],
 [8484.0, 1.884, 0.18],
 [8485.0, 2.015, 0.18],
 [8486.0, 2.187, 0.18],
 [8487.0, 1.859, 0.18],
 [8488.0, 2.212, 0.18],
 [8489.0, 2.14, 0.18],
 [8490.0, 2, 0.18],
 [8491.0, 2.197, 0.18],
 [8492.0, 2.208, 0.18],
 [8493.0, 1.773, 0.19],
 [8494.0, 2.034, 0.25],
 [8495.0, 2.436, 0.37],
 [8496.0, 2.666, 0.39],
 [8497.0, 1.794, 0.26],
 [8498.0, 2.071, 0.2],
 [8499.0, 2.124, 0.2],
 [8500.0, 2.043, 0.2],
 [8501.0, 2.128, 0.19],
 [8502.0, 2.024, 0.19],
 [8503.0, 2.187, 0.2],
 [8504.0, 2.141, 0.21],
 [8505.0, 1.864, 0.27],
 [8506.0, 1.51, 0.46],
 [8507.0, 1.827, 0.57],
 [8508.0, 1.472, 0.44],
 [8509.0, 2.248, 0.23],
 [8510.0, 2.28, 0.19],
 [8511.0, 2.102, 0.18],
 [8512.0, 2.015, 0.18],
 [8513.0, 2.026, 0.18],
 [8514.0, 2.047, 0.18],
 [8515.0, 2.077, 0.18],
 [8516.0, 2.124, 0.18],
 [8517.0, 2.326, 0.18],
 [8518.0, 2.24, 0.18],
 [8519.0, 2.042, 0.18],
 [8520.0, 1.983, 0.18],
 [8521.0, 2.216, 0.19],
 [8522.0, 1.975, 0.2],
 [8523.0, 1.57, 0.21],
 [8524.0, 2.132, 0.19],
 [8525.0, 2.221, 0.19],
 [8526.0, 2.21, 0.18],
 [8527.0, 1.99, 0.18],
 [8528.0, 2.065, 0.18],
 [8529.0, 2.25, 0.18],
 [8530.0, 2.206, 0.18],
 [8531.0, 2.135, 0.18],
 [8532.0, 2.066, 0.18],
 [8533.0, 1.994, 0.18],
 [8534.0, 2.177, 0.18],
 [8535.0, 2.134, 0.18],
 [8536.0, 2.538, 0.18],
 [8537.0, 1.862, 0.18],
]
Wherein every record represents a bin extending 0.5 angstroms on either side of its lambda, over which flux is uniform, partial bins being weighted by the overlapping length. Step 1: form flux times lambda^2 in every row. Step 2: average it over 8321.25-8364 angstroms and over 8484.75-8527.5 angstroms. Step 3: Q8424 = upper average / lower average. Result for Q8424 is 1.1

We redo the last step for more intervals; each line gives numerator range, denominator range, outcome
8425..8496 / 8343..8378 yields 1.07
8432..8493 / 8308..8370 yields 1.04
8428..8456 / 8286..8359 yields 1.04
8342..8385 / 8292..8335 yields 0.95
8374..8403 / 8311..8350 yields 1.03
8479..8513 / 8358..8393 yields 1.01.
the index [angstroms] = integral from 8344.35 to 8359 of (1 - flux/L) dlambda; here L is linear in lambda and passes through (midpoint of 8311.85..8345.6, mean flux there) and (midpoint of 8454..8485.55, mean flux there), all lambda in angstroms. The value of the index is 1.51 angstroms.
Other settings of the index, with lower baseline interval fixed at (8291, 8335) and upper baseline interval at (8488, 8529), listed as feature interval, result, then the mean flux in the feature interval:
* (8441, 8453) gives -0.46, 2.17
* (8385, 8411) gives -0.12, 2.12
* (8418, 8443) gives 0.36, 2.07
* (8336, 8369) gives 1.59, 2.03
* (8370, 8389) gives 0.00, 2.12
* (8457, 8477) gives 0.27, 2.06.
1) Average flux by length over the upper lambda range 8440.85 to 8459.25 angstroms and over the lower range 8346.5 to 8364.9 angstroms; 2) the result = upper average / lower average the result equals 1.09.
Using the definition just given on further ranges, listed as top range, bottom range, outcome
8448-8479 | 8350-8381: 1.02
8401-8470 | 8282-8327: 0.97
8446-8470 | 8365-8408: 1.00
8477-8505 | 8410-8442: 1.02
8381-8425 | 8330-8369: 1.02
